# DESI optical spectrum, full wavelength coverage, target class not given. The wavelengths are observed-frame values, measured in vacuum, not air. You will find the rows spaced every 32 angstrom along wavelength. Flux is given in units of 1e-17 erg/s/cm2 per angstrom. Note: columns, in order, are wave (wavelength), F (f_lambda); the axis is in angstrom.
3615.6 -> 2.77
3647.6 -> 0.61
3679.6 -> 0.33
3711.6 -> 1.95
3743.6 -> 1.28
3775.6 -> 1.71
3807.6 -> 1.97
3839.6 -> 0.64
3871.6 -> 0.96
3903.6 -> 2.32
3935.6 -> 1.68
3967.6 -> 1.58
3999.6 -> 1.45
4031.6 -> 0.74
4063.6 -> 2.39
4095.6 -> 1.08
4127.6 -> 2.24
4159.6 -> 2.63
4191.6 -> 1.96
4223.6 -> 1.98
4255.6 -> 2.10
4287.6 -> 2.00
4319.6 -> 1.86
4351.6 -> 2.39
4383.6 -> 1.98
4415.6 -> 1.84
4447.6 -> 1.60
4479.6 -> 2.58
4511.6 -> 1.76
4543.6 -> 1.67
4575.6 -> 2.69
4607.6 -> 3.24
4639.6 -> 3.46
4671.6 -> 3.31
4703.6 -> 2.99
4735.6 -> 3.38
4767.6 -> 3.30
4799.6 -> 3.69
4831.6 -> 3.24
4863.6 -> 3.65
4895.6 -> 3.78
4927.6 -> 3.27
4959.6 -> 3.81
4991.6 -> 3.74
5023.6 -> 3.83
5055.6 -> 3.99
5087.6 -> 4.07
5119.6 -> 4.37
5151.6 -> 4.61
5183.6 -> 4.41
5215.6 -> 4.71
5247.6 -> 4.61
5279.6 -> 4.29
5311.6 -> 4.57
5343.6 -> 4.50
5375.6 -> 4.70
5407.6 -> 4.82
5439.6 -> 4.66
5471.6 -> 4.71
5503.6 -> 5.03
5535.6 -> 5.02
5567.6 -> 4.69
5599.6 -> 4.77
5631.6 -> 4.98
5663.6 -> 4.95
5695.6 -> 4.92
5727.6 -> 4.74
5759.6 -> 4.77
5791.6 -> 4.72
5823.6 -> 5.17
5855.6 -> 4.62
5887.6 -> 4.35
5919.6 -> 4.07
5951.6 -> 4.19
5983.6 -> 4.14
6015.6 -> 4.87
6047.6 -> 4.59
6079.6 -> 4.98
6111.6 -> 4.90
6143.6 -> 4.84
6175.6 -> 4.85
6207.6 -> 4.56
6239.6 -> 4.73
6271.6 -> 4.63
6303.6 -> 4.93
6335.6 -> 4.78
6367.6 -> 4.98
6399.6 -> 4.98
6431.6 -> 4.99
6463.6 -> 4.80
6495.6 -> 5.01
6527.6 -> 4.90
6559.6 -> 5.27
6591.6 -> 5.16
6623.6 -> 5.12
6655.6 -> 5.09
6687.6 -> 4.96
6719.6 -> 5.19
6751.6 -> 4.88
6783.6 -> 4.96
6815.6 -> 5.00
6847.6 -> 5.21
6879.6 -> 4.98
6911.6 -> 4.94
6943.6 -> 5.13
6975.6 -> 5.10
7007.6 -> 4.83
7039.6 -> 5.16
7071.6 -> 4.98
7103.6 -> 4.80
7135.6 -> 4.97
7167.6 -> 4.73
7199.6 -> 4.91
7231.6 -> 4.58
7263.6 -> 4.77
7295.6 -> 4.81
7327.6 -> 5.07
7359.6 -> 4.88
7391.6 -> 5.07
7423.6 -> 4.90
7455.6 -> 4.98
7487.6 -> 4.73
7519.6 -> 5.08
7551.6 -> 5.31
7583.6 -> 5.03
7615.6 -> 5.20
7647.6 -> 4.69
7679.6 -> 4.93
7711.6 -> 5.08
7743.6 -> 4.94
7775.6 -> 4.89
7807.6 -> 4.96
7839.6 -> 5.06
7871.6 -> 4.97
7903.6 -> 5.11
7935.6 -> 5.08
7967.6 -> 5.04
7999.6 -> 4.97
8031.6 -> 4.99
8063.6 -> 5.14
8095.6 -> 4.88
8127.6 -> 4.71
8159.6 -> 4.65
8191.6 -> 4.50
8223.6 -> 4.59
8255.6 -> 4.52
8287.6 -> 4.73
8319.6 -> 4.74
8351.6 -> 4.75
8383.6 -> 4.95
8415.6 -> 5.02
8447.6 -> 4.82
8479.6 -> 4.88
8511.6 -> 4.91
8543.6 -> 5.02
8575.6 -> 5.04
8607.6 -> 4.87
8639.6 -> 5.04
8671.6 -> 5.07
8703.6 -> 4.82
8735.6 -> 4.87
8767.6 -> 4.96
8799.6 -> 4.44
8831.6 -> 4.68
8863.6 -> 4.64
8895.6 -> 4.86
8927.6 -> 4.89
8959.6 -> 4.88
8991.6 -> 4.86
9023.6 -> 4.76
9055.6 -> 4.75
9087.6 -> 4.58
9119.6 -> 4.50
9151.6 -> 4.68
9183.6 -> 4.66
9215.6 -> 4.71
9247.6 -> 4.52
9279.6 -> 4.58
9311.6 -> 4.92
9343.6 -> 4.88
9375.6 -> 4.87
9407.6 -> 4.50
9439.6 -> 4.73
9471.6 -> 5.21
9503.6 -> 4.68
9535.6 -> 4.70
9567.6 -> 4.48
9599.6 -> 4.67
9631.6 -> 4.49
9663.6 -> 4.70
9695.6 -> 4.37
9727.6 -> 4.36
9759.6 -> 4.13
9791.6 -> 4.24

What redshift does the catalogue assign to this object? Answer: 0.147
